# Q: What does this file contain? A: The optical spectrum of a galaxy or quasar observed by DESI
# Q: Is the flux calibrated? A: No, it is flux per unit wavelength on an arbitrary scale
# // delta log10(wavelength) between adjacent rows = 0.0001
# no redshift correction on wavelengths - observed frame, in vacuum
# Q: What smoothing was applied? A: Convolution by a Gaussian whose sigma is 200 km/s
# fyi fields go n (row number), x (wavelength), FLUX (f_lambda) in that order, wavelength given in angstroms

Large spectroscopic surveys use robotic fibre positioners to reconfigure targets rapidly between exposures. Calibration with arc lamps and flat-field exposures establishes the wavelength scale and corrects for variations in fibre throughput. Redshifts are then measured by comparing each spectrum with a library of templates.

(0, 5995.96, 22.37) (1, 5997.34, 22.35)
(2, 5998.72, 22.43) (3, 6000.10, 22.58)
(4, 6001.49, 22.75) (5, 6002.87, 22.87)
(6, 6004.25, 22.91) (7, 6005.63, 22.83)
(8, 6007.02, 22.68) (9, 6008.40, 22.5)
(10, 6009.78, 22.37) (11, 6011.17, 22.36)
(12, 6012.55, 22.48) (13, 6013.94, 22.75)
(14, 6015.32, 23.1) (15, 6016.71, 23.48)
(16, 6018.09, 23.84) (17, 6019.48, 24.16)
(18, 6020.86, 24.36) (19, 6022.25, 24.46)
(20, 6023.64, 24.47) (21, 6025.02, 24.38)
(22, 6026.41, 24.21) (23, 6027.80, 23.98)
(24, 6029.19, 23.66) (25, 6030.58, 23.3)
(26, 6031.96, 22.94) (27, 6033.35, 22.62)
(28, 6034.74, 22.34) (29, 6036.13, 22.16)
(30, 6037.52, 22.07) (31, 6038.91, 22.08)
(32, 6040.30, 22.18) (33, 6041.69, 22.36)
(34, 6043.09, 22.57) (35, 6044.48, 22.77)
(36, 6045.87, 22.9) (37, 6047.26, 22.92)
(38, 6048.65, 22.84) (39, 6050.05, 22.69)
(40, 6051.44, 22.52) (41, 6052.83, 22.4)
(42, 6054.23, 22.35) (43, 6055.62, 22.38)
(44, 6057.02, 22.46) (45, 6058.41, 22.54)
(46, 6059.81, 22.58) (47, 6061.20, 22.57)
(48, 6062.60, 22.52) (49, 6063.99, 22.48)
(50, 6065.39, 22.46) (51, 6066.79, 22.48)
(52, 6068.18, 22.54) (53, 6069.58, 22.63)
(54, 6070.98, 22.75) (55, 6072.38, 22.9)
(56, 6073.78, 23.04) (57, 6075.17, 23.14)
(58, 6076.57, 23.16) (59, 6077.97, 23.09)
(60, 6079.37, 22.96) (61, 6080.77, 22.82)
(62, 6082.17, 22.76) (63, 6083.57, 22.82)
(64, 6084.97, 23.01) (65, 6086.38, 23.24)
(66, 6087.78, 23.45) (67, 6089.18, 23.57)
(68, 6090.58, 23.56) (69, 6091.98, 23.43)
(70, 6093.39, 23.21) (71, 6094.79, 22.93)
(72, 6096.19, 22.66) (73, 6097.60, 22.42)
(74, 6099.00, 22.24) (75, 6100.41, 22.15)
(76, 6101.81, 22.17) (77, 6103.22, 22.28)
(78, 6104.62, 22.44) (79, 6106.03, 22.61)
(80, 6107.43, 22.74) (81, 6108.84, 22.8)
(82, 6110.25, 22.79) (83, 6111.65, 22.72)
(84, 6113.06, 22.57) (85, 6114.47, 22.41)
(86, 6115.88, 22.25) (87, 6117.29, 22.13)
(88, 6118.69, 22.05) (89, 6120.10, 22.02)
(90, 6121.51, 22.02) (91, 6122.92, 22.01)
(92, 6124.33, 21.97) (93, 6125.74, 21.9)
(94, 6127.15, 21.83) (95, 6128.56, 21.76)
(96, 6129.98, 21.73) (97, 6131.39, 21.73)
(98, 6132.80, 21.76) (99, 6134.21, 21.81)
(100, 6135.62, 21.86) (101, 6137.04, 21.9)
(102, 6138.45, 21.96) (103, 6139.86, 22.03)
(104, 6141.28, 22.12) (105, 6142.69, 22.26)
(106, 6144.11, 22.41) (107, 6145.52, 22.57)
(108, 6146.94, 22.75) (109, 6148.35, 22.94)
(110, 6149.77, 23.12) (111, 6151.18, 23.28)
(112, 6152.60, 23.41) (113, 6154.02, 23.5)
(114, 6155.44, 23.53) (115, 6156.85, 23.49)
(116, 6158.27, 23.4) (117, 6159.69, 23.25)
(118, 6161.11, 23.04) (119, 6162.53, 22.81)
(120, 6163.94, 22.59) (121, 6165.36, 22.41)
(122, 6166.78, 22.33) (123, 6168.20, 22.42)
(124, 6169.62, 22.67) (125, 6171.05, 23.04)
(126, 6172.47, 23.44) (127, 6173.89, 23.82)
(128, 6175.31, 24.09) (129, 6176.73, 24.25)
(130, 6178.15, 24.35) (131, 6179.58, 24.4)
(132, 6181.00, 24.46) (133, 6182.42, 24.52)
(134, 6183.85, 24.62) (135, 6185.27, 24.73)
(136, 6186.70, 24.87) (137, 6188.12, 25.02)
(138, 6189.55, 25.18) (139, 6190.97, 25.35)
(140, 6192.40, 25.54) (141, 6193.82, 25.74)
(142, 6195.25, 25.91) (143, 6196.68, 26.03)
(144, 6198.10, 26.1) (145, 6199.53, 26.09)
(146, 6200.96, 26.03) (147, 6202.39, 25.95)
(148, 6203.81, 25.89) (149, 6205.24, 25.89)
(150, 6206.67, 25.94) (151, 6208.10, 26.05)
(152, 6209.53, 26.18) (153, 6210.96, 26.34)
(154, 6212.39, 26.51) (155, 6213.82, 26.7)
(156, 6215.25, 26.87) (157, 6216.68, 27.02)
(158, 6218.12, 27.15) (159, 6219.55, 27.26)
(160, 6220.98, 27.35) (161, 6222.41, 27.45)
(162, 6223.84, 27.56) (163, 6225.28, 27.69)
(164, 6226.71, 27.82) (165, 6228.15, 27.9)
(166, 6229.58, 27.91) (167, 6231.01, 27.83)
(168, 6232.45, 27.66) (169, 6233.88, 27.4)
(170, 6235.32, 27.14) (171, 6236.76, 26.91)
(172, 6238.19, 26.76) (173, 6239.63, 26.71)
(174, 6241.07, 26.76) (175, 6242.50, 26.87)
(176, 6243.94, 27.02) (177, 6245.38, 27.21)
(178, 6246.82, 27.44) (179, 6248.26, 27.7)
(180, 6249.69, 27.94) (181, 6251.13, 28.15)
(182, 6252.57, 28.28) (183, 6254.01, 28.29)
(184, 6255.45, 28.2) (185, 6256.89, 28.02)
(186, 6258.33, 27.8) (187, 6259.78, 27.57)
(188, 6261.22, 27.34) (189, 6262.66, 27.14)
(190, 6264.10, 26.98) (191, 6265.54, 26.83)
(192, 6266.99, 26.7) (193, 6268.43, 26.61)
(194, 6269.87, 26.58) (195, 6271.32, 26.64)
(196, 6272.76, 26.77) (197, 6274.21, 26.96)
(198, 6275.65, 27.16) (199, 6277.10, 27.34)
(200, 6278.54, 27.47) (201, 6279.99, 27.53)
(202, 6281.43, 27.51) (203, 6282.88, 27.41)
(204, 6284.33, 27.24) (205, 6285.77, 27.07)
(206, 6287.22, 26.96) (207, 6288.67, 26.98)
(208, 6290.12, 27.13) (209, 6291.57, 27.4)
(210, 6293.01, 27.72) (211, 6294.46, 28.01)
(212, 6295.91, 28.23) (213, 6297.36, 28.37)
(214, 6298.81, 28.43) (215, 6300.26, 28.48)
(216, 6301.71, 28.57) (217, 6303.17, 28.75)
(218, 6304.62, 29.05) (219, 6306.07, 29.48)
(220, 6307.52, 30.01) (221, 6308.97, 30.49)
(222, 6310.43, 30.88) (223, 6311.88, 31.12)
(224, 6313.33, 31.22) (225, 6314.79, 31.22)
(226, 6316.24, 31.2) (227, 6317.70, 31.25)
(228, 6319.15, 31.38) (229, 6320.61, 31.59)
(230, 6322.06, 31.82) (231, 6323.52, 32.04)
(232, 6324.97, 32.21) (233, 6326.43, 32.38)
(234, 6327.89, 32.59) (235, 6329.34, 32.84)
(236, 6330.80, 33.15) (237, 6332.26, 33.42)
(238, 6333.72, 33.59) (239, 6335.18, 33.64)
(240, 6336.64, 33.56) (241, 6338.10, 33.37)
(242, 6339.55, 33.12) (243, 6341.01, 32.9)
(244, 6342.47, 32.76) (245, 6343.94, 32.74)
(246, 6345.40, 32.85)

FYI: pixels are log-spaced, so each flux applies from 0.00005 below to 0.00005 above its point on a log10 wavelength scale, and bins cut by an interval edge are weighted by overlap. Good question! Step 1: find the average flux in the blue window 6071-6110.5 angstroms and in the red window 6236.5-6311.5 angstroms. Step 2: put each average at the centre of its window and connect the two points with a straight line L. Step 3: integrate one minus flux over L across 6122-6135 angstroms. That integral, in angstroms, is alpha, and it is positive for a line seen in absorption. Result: 1.11 angstroms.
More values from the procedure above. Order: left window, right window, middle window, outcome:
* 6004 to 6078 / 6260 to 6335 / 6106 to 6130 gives 2.45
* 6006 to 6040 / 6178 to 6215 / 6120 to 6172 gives 5.02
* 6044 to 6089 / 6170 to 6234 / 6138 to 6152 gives 1.16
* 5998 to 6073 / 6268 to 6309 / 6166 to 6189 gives 1.51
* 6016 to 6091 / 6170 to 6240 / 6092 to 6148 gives 4.67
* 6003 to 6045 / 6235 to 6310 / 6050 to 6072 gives 1.14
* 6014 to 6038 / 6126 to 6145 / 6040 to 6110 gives 0.20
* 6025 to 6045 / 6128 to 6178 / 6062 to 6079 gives 0.04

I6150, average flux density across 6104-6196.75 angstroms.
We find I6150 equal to 23.1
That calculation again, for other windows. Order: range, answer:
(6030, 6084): 22.6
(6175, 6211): 25.4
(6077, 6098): 23.1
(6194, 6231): 26.7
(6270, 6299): 27.4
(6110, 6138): 22.1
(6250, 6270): 27.5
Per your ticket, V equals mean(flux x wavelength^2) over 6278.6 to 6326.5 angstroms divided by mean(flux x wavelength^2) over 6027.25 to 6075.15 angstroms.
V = 1.4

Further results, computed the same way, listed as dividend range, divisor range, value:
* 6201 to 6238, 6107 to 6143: 1.26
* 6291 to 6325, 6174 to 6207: 1.23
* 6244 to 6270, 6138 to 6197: 1.20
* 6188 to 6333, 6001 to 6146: 1.31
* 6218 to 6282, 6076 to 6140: 1.28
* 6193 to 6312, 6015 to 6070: 1.28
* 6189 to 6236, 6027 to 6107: 1.23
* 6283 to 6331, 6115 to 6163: 1.40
